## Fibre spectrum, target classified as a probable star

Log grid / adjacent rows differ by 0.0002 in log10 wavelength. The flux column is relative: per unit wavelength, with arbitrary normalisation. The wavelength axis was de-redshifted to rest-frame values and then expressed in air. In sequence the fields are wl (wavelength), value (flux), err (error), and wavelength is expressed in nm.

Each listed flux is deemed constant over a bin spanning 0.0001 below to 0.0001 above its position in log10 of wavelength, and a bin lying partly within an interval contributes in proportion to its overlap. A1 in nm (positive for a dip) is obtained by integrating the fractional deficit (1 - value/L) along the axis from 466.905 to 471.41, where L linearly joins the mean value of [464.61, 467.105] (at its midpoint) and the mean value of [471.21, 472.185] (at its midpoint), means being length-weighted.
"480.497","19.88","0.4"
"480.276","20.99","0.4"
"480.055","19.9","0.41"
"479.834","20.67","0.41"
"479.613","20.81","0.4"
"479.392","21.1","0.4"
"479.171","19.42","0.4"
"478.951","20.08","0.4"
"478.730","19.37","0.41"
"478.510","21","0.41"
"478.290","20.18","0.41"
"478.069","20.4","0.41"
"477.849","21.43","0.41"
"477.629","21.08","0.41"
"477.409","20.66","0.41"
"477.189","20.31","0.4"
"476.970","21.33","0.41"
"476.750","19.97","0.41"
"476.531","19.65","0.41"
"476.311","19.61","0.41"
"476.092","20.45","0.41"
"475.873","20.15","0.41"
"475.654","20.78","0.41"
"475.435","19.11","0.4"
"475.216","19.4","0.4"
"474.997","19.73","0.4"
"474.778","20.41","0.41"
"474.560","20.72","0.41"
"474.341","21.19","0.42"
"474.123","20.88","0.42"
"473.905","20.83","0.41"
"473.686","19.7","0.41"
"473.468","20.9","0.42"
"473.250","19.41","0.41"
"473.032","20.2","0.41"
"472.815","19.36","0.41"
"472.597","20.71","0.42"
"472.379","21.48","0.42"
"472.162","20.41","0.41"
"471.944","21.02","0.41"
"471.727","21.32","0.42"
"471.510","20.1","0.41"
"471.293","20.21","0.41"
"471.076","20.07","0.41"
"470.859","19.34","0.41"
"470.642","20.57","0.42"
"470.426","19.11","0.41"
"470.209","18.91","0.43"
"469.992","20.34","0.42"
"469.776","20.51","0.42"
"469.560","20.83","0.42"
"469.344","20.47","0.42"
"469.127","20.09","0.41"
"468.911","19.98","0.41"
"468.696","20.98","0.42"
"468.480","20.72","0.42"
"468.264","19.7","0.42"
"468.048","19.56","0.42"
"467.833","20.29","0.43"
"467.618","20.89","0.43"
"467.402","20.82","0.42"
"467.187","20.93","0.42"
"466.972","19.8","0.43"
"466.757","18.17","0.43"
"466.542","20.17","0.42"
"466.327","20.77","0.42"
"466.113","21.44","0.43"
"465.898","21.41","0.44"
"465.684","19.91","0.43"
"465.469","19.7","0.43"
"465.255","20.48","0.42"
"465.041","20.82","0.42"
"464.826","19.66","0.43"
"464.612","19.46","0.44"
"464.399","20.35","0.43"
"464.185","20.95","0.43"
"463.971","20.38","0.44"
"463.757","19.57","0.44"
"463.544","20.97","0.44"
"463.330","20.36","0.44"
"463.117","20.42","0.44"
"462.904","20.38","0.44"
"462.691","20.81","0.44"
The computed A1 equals 0.053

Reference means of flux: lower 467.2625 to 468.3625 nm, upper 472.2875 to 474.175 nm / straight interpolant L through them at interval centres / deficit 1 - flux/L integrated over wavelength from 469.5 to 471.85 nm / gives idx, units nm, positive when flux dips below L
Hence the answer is 0.02 nm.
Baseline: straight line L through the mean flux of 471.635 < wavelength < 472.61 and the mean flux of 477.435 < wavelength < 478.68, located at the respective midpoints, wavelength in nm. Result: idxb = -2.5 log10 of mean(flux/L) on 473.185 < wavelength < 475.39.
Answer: 0.03 mag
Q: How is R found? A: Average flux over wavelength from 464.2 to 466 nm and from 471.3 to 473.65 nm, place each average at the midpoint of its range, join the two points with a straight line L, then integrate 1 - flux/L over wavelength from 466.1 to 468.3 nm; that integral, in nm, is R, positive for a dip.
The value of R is 0.01 nm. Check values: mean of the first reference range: 20.3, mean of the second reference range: 20.5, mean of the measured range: 20.2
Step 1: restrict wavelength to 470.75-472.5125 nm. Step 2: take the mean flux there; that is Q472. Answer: 20.5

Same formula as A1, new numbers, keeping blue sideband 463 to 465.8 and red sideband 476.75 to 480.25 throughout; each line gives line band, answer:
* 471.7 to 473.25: -0.010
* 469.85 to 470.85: 0.031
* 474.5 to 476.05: 0.031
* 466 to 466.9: 0.006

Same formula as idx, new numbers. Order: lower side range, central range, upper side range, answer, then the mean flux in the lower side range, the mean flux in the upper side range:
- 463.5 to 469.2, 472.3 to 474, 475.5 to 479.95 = 0.005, 20.3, 20.4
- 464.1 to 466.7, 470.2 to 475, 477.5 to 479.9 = 0.027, 20.4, 20.5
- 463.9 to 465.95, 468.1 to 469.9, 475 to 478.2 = -0.009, 20.3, 20.3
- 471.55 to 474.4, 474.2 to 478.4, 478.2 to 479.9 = 0.016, 20.5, 20.3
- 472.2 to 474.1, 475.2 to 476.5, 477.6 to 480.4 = 0.030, 20.4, 20.5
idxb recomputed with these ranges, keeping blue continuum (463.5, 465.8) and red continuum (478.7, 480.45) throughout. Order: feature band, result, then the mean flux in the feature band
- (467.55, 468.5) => 0.003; 20.2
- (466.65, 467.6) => 0.011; 20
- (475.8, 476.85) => 0.017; 20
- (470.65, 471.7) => 0.008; 20.1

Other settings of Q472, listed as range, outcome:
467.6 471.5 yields 20.1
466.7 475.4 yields 20.3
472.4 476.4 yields 20.2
